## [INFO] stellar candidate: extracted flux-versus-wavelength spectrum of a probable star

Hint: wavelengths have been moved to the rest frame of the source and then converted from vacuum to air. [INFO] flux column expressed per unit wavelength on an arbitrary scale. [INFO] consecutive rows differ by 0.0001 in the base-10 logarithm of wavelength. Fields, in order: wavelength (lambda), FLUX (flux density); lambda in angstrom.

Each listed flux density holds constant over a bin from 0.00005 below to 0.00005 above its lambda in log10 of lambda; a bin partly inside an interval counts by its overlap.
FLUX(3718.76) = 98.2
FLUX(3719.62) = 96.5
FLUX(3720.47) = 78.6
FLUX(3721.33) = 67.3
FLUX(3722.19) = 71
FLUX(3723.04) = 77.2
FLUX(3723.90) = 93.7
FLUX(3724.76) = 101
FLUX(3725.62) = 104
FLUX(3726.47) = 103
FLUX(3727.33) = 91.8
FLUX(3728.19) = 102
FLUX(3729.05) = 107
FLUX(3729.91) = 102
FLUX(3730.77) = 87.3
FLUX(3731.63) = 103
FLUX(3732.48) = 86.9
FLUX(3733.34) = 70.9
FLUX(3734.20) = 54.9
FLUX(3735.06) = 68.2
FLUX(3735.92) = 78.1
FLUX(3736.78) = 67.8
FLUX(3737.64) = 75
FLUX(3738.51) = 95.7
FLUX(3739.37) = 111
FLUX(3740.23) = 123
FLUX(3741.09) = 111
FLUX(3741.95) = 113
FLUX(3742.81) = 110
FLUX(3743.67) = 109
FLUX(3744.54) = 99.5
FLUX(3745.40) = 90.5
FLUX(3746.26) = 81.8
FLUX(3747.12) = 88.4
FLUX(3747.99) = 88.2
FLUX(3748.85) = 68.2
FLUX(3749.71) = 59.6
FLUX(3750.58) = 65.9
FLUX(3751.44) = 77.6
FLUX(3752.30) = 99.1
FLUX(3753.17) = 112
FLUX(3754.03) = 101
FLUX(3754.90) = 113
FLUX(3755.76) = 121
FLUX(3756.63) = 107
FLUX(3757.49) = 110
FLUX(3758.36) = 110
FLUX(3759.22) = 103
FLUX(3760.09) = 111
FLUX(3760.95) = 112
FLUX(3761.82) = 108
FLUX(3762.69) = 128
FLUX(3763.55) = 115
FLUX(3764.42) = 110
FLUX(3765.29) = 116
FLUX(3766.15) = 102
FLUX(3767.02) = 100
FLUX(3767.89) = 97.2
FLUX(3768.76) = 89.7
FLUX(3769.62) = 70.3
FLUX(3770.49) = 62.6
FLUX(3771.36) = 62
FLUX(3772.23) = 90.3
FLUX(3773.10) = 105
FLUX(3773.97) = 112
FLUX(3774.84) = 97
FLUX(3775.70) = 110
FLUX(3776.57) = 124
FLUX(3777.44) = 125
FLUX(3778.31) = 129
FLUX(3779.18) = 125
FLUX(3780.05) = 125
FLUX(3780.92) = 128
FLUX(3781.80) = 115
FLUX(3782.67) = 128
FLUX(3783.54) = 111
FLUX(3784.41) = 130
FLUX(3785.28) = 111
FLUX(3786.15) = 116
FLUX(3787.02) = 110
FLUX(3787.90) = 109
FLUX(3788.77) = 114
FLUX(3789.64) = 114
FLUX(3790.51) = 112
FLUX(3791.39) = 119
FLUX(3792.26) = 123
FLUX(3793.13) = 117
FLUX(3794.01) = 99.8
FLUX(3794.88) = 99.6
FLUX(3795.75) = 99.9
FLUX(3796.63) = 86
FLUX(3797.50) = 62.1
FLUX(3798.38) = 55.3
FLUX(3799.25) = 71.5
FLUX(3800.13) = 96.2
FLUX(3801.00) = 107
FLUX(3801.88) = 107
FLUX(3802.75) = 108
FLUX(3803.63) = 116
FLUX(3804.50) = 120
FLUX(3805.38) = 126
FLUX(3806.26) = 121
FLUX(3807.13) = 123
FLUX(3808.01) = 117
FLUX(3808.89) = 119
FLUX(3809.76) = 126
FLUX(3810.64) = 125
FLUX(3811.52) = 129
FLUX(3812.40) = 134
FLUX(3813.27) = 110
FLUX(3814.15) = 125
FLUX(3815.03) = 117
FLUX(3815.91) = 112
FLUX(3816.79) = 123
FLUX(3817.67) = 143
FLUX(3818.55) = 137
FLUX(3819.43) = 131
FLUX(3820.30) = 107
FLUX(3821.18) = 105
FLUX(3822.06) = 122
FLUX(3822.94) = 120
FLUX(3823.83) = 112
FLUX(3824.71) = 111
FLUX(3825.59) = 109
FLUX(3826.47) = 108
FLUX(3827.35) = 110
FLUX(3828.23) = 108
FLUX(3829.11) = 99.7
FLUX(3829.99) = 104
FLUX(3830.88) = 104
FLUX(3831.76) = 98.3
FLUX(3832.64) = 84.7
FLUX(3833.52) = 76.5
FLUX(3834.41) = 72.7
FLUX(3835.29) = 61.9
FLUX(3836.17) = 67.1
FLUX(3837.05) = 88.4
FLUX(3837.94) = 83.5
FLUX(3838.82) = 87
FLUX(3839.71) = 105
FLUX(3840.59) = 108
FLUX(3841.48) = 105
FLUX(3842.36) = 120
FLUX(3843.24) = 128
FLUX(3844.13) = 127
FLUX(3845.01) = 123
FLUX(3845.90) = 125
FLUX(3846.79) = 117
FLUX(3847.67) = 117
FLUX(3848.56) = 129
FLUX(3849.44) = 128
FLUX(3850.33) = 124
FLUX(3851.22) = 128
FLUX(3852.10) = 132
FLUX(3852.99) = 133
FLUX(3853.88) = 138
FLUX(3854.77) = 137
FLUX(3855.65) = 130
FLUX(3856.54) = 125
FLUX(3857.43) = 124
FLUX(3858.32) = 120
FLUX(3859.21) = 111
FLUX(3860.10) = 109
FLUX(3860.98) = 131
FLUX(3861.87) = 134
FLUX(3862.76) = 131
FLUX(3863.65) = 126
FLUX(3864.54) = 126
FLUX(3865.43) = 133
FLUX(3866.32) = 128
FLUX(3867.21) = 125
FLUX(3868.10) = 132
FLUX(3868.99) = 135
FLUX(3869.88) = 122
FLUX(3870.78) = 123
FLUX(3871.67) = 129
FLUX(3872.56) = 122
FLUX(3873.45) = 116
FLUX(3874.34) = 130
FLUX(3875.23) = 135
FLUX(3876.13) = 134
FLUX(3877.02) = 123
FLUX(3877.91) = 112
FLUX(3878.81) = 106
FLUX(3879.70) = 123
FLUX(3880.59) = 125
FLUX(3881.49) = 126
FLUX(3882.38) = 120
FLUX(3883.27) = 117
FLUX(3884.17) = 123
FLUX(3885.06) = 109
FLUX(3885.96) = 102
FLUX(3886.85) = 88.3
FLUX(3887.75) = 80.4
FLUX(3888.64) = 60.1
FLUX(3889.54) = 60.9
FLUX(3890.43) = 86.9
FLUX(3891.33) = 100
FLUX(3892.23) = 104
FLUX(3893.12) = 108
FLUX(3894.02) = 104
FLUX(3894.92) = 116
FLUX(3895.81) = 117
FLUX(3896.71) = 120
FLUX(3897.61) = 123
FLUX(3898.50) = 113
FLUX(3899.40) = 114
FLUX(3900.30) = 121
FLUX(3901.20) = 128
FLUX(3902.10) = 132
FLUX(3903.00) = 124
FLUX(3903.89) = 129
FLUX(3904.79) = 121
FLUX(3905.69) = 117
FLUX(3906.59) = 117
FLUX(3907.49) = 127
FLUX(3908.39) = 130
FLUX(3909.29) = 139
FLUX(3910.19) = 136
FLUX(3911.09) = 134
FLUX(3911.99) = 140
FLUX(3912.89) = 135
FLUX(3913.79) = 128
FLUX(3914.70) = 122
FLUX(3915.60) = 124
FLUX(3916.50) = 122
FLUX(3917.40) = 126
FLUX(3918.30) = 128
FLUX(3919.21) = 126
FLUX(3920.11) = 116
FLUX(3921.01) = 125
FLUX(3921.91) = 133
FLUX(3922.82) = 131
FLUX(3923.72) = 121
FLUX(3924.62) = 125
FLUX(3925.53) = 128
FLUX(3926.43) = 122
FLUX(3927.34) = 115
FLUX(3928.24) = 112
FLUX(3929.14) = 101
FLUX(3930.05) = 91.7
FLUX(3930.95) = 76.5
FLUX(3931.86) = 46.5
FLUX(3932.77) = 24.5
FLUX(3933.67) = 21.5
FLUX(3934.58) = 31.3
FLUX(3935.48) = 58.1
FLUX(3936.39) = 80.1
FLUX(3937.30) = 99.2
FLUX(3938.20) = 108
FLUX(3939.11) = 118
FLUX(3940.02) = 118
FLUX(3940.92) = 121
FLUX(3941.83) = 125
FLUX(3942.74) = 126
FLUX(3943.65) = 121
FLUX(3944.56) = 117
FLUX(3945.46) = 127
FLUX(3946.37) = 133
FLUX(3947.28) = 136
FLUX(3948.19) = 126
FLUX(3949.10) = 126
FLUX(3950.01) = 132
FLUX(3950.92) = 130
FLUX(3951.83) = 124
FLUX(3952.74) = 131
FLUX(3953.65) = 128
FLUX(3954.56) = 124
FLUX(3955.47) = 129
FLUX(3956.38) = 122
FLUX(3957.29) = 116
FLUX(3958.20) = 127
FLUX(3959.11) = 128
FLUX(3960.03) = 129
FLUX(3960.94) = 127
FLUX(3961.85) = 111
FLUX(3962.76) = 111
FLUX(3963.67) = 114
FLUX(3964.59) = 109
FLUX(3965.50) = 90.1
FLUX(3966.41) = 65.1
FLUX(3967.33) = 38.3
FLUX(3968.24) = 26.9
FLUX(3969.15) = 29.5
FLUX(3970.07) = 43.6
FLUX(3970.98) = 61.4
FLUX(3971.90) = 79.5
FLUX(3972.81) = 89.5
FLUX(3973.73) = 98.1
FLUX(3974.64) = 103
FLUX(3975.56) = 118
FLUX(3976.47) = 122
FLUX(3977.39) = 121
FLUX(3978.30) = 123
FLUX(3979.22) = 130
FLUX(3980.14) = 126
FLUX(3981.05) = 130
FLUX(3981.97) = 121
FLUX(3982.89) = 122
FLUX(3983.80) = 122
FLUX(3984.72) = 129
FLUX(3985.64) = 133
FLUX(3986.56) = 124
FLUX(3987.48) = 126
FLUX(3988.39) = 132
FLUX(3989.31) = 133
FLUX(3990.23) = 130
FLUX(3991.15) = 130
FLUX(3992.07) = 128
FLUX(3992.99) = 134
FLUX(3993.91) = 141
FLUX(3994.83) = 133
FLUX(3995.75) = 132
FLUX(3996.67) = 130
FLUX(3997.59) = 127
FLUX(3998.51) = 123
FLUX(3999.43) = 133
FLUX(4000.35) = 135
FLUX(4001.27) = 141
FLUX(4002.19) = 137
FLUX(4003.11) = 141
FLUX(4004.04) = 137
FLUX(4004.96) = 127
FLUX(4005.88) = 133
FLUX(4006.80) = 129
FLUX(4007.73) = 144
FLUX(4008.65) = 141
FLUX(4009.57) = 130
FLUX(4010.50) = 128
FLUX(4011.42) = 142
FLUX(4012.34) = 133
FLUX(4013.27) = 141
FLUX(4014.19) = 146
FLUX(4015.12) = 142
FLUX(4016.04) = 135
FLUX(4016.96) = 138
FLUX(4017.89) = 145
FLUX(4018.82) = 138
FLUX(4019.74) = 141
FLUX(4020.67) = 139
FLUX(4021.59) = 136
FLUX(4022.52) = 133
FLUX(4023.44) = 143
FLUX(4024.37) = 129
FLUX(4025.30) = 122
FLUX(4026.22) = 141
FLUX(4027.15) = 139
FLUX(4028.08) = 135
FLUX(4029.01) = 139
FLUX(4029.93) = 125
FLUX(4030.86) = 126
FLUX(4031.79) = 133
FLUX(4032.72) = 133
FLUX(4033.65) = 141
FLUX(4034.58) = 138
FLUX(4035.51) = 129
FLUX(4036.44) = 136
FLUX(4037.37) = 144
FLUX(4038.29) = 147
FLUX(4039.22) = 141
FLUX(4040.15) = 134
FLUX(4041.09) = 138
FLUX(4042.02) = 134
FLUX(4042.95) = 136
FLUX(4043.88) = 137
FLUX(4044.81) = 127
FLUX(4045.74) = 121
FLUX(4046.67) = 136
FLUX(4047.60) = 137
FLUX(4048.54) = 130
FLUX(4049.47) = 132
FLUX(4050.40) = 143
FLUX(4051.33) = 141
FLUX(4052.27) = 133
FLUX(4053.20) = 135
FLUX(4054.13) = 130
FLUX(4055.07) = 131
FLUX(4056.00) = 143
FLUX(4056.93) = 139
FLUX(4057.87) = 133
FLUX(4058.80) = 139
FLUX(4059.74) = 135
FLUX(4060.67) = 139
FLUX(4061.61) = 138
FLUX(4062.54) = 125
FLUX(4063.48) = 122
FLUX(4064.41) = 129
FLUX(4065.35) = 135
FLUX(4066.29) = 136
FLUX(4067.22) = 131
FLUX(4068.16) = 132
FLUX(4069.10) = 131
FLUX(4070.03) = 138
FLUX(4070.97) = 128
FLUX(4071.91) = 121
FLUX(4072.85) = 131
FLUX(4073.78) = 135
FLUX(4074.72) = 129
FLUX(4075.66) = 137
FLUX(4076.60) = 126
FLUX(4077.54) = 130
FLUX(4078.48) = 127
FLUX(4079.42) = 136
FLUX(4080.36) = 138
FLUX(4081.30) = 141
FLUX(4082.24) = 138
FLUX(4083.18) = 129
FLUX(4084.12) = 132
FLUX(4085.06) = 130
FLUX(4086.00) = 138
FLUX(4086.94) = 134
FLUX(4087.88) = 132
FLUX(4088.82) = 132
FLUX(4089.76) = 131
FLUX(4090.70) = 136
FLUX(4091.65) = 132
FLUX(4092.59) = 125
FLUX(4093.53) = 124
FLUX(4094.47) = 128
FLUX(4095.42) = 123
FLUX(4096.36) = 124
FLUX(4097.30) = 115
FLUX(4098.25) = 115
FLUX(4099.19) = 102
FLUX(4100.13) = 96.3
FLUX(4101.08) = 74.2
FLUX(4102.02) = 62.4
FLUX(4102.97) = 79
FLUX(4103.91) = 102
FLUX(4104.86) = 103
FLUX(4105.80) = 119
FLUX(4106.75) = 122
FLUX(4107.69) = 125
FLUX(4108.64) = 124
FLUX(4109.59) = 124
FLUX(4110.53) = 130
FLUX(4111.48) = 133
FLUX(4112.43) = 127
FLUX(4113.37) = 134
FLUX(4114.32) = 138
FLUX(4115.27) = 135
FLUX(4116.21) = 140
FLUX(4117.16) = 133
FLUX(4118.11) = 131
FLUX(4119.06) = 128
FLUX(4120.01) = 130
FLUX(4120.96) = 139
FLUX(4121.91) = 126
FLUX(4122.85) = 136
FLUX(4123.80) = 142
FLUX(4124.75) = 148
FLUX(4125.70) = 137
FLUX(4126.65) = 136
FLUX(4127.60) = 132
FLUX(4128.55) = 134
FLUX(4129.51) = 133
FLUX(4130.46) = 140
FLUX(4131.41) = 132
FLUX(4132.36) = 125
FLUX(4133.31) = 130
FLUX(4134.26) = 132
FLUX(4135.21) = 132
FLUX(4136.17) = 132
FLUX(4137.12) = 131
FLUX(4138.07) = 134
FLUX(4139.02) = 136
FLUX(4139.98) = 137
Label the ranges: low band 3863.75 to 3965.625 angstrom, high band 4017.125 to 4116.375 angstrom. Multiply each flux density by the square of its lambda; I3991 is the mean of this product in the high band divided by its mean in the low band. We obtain 1.21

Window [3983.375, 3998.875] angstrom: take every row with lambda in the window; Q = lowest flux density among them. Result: 122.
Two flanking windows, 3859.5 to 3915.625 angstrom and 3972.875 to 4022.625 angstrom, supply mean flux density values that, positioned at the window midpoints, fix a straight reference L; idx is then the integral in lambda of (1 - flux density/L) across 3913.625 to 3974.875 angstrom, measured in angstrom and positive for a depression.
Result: 9.8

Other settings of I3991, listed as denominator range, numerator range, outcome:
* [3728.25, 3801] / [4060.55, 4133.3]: 1.50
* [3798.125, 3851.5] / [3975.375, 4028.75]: 1.32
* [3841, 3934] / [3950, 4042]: 1.12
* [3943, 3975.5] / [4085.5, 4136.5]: 1.28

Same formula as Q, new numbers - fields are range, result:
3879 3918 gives 60.1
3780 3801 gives 55.3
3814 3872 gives 61.9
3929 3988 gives 21.5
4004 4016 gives 127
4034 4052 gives 121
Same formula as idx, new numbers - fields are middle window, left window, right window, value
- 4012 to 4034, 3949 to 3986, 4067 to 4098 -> -3.2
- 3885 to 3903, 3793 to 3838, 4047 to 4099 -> 1.5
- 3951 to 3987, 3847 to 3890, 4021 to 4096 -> 5.6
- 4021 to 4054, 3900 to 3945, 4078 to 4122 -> -4.2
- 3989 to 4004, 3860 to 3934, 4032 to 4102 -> -1.0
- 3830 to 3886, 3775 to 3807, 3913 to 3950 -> -3.7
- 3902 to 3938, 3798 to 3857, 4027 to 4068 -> 3.4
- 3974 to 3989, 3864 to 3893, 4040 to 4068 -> 0.3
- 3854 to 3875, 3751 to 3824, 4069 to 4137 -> -2.2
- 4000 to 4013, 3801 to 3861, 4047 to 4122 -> -1.3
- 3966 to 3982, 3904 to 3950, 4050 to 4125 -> 3.8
